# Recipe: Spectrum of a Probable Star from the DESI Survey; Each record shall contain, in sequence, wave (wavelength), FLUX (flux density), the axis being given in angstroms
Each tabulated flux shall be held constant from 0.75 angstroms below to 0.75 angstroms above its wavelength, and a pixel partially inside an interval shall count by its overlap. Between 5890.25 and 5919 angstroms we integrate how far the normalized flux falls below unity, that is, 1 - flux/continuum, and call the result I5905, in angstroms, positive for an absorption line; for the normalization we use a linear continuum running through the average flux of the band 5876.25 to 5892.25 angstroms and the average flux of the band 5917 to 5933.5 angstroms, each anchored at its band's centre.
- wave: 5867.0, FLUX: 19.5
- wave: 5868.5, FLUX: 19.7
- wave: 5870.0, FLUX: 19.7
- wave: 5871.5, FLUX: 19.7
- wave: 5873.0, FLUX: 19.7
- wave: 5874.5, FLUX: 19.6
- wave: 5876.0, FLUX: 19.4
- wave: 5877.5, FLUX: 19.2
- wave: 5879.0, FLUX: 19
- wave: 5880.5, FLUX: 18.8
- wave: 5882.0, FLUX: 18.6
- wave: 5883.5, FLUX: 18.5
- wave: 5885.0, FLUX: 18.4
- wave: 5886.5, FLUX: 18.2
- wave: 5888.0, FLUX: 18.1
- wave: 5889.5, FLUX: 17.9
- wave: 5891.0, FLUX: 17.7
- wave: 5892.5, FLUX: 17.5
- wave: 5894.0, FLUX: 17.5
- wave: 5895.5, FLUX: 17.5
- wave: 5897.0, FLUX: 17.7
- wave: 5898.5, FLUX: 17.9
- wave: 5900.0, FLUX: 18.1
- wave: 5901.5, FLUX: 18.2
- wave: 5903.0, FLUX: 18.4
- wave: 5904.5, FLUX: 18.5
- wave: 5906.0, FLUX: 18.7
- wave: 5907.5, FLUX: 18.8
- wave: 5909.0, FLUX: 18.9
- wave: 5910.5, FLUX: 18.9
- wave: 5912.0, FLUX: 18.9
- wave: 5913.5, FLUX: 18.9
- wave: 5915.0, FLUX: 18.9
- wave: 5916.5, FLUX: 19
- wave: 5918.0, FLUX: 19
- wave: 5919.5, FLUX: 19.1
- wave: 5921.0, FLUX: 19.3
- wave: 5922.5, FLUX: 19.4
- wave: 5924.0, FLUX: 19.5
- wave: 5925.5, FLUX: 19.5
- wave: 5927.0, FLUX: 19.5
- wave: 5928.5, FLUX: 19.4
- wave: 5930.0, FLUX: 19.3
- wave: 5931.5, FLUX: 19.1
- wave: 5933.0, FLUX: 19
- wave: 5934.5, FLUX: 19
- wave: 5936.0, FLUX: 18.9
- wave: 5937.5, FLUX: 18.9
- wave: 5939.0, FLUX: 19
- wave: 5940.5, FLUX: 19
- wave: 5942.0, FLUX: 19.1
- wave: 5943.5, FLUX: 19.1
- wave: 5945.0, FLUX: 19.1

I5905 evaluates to 0.7 angstroms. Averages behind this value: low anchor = 18.4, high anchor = 19.3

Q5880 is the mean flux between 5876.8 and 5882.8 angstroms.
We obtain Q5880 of 18.9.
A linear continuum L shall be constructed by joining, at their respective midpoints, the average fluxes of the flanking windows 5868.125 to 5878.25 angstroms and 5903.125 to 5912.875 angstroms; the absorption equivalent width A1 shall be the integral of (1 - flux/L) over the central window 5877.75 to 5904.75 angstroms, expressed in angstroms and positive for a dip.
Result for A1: 1.4 angstroms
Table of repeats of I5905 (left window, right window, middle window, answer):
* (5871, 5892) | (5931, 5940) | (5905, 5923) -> -0.08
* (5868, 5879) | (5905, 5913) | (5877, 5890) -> 0.55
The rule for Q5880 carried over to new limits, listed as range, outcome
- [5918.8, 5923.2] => 19.3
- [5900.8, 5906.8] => 18.5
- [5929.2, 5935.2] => 19.1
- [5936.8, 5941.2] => 19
